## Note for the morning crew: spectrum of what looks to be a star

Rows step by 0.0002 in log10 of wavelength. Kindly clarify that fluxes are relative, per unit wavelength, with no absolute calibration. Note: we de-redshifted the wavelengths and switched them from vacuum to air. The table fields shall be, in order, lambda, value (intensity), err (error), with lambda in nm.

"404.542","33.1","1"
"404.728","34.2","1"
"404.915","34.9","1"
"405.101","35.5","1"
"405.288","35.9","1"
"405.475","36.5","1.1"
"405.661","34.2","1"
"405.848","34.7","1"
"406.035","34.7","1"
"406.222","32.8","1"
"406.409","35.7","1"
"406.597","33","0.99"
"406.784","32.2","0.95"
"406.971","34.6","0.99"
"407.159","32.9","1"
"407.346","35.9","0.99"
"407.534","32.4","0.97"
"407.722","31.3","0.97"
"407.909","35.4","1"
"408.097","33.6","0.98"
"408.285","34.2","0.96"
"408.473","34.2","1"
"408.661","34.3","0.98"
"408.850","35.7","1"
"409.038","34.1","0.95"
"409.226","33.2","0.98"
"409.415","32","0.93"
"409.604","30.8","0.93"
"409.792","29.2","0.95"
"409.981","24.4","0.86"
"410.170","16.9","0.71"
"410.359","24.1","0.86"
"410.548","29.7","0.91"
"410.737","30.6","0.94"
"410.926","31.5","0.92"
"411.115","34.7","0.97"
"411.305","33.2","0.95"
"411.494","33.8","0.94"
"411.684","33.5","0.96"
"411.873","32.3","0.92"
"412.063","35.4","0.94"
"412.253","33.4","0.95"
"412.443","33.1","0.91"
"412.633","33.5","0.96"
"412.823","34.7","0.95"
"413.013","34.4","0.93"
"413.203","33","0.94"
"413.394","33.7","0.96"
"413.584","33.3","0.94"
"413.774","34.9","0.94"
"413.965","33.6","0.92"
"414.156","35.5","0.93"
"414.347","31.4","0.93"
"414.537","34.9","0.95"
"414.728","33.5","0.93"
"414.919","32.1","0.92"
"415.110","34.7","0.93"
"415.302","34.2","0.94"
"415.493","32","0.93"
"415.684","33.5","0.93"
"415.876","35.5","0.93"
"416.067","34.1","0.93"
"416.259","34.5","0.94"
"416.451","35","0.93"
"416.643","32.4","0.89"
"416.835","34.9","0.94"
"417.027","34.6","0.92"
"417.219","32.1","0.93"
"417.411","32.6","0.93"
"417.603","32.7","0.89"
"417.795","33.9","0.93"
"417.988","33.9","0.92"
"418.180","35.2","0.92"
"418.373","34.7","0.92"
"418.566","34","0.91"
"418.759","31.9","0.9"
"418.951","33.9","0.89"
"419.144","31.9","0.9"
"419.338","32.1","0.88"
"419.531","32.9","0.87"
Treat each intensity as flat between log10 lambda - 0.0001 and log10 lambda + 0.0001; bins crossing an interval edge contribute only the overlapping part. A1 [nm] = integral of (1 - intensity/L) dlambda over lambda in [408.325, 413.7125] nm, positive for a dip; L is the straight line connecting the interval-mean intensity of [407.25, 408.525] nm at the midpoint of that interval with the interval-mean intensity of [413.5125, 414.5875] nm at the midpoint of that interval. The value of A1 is 0.312 nm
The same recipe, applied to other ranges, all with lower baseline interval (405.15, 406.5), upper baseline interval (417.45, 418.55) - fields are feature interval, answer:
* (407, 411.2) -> 0.39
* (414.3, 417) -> 0.03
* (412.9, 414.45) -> 0.03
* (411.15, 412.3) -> 0.03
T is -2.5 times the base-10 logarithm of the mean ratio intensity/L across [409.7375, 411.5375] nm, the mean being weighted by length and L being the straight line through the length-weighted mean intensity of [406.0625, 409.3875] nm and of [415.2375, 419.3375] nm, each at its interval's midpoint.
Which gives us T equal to 0.18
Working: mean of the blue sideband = 33.8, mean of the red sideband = 33.6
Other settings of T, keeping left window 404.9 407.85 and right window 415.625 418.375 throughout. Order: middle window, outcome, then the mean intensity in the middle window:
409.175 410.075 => 0.15 mag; 29.7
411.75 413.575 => 0.01 mag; 33.7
